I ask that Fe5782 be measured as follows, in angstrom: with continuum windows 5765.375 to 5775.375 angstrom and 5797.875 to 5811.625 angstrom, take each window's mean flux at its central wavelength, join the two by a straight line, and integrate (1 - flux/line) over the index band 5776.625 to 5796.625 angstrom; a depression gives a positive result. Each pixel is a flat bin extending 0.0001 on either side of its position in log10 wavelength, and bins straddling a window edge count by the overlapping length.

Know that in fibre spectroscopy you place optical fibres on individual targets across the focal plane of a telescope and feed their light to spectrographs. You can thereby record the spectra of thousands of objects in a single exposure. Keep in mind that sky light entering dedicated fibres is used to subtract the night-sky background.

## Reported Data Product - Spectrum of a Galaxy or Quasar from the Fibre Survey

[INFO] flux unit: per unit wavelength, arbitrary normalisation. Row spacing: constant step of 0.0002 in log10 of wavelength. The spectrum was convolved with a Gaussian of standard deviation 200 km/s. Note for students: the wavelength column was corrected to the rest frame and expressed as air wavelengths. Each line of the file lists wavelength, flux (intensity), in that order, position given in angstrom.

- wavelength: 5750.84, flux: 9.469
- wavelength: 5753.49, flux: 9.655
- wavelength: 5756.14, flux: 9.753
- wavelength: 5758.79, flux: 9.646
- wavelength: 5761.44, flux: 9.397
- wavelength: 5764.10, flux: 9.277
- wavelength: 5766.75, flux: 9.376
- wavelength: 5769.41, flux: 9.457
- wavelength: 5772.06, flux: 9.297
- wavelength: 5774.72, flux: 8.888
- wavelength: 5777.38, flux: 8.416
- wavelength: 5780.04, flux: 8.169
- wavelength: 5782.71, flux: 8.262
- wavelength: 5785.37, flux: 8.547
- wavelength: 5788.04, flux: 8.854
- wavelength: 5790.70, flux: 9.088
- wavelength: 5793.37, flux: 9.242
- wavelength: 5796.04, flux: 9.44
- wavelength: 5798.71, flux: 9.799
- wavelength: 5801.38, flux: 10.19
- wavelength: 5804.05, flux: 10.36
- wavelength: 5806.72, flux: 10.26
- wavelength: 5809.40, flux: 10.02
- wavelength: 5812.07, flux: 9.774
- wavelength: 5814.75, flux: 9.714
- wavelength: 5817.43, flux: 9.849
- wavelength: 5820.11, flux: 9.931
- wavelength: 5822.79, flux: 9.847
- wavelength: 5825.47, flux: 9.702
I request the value 2.0 angstrom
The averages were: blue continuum 9.29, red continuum 10.1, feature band 8.73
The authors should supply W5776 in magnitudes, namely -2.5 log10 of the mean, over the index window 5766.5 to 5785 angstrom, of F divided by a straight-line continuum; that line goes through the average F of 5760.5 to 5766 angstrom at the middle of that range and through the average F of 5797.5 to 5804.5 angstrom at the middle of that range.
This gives 0.09 mag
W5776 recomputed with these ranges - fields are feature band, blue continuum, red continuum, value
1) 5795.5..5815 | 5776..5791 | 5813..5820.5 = -0.070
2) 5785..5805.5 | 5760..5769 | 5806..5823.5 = 0.023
